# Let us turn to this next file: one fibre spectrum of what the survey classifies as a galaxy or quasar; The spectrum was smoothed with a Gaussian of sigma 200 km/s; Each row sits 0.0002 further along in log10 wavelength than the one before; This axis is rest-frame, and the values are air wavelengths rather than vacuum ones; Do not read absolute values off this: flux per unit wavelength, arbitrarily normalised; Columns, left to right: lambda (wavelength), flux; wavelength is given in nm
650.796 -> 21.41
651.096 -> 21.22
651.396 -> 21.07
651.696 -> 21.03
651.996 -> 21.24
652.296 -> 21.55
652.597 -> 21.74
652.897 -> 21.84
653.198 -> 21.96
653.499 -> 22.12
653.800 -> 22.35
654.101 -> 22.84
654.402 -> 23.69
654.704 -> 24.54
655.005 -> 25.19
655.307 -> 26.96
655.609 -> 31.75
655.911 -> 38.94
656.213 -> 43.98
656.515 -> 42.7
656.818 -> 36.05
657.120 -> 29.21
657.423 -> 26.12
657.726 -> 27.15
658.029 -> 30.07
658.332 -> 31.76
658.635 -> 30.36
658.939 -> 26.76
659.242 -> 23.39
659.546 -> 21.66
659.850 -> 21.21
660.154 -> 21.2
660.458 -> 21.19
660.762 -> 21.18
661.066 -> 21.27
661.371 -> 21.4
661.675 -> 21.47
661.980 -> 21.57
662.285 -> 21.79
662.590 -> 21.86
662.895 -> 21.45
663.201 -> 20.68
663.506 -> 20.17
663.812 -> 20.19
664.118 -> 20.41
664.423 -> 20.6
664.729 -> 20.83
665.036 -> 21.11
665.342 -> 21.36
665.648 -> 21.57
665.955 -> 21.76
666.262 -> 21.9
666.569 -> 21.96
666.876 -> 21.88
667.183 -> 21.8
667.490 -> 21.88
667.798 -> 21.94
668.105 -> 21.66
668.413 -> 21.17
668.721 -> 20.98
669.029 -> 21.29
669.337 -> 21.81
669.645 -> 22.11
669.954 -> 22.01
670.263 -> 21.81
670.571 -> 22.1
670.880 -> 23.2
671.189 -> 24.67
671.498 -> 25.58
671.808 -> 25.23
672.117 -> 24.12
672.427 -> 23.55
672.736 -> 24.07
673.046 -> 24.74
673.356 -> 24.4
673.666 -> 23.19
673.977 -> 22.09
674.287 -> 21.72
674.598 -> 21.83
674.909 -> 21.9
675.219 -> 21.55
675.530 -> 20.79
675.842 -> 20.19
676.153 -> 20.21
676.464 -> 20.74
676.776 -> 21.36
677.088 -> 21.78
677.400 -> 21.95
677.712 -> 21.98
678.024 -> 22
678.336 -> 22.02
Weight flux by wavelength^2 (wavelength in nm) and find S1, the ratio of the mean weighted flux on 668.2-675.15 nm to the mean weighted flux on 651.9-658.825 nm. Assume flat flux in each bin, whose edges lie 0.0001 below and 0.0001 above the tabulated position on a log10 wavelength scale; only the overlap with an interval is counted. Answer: 0.9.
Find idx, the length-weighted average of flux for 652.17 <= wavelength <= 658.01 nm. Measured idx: 28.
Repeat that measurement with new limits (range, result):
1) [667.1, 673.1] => 22.8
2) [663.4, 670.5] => 21.4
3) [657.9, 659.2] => 29.2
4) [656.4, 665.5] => 24.1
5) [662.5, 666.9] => 21.2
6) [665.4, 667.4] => 21.8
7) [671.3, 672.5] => 24.7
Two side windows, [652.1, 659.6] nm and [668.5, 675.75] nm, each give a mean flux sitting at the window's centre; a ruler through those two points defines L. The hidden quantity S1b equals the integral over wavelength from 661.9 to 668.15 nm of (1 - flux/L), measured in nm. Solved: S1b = 0.91 nm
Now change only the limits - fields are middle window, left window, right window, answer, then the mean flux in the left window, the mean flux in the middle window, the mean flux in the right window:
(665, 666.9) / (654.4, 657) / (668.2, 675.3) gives 0.349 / 33.1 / 21.7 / 22.8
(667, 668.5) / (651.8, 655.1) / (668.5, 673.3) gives 0.087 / 22.6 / 21.7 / 23.2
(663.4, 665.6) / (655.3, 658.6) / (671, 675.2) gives 0.614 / 33.3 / 20.7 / 23.6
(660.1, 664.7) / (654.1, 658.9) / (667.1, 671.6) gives 0.993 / 30.9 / 21.1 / 22.2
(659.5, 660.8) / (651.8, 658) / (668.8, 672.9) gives 0.243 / 27.6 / 21.3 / 23.2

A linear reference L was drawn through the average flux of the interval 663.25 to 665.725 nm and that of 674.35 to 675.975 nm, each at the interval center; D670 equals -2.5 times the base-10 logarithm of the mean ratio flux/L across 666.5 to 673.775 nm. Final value -0.09 mag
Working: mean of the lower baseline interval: 20.8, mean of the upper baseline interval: 21.3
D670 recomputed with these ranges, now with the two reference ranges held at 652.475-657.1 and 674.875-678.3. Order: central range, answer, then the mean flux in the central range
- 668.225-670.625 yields 0.10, 21.6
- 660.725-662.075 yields 0.23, 21.4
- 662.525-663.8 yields 0.23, 20.9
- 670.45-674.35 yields -0.05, 23.8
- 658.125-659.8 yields 0.02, 26.5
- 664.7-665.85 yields 0.18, 21.3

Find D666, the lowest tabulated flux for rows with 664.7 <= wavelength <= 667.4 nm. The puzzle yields 20.83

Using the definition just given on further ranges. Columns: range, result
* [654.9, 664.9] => 20.17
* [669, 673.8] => 21.29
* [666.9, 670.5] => 20.98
